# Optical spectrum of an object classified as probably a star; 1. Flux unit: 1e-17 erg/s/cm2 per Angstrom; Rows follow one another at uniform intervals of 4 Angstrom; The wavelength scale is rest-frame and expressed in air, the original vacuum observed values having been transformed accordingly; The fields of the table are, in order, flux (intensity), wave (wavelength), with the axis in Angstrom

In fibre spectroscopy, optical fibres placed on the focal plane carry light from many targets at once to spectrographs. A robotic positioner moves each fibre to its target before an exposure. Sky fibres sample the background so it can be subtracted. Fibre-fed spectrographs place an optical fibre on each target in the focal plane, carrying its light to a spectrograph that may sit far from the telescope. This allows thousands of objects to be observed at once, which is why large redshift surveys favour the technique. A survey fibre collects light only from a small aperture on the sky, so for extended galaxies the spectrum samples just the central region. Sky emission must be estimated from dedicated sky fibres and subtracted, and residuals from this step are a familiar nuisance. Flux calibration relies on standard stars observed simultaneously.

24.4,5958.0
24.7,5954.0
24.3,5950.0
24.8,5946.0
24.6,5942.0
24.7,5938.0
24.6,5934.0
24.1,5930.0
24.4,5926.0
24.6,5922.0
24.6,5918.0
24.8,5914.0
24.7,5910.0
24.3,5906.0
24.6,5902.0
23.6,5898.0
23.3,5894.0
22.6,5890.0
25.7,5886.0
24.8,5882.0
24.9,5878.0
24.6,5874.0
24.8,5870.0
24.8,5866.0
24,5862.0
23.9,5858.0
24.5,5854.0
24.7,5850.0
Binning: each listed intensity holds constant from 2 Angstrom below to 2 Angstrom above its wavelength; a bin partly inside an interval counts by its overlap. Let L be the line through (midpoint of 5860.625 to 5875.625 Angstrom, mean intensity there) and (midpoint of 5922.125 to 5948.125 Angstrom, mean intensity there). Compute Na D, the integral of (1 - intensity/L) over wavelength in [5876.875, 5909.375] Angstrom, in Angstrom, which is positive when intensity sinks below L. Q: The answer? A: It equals 0.4 Angstrom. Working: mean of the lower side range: 24.6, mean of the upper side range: 24.5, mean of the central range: 24.2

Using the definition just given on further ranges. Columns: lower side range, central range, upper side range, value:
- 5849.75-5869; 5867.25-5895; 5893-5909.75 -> -0.3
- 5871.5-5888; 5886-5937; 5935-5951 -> 1.1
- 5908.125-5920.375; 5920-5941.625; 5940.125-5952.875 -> 0.1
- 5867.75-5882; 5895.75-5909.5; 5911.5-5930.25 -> 0.2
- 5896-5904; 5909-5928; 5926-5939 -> -0.3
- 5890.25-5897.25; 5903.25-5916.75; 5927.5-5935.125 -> -0.5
